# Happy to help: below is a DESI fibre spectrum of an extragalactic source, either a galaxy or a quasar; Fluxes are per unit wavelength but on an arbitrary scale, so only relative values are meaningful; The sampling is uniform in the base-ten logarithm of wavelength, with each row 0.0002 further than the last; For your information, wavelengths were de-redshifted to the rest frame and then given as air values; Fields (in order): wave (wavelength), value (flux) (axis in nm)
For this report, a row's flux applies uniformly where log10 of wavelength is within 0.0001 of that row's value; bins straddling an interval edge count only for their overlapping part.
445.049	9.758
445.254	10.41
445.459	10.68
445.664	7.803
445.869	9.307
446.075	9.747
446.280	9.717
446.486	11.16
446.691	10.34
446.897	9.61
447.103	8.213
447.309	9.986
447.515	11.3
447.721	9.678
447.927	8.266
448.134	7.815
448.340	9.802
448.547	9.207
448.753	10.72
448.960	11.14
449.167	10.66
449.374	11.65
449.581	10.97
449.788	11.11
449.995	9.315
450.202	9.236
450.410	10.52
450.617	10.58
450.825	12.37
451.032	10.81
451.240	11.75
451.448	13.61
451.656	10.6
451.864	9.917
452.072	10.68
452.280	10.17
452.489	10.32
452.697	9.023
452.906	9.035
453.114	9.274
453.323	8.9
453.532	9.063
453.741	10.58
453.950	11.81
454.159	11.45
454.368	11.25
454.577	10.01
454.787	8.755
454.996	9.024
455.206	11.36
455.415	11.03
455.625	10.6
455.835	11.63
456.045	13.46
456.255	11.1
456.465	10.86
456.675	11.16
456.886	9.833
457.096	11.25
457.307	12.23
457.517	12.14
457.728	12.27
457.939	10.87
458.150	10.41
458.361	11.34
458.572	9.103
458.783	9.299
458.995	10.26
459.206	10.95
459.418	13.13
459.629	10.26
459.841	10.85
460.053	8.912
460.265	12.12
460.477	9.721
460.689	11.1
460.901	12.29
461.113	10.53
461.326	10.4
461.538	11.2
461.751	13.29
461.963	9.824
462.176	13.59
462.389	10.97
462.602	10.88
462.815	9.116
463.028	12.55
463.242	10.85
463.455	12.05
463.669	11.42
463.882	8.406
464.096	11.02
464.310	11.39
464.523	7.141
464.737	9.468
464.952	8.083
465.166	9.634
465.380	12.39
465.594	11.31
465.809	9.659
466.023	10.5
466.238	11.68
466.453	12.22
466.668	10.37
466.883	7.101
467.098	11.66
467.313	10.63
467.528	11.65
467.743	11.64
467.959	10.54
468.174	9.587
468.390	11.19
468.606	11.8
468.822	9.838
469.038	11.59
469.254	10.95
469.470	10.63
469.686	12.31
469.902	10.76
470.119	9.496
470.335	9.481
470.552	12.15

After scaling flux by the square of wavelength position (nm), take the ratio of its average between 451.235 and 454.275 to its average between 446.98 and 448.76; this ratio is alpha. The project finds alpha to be 1.13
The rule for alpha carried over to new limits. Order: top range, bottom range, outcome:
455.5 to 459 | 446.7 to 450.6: 1.15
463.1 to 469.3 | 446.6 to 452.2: 1.10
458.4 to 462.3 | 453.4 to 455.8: 1.07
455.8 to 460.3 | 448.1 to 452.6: 1.07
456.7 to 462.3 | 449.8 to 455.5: 1.10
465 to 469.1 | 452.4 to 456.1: 1.10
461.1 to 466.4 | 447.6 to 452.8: 1.09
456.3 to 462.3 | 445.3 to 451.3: 1.15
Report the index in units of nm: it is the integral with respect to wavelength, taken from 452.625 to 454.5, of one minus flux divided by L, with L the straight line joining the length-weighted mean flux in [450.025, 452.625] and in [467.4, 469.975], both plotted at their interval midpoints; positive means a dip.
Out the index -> 0.14 nm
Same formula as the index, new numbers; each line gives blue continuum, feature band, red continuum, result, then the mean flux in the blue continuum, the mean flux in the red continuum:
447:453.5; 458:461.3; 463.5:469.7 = -0.09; 10.2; 10.5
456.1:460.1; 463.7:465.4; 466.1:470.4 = 0.19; 10.9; 10.8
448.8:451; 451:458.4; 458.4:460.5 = -0.09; 10.8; 10.5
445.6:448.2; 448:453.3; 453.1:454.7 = -0.23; 9.5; 10.3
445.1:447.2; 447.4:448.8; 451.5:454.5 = 0.05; 9.71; 10.2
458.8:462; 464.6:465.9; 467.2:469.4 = 0.11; 11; 10.9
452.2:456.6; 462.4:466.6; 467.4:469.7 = 0.12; 10.4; 11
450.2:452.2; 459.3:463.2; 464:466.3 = -0.27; 11.1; 10.2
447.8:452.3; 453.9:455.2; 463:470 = 0.02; 10.5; 10.6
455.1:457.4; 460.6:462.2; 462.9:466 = -0.10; 11.3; 10.4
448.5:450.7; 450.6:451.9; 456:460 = -0.11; 10.5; 11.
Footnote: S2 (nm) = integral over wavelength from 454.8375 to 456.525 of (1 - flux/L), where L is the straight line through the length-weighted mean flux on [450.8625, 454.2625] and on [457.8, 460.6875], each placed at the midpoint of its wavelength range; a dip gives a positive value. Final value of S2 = -0.086 nm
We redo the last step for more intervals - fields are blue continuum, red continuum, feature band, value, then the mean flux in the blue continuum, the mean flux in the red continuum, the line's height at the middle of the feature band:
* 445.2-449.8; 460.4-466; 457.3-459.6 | -0.12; 9.94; 10.7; 10.5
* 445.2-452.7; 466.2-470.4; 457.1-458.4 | -0.13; 10.2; 10.8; 10.5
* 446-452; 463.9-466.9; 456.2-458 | -0.19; 10.3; 10.2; 10.3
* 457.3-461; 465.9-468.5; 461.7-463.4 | -0.08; 10.9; 10.7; 10.8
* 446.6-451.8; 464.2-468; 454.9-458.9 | -0.24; 10.4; 10.4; 10.4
